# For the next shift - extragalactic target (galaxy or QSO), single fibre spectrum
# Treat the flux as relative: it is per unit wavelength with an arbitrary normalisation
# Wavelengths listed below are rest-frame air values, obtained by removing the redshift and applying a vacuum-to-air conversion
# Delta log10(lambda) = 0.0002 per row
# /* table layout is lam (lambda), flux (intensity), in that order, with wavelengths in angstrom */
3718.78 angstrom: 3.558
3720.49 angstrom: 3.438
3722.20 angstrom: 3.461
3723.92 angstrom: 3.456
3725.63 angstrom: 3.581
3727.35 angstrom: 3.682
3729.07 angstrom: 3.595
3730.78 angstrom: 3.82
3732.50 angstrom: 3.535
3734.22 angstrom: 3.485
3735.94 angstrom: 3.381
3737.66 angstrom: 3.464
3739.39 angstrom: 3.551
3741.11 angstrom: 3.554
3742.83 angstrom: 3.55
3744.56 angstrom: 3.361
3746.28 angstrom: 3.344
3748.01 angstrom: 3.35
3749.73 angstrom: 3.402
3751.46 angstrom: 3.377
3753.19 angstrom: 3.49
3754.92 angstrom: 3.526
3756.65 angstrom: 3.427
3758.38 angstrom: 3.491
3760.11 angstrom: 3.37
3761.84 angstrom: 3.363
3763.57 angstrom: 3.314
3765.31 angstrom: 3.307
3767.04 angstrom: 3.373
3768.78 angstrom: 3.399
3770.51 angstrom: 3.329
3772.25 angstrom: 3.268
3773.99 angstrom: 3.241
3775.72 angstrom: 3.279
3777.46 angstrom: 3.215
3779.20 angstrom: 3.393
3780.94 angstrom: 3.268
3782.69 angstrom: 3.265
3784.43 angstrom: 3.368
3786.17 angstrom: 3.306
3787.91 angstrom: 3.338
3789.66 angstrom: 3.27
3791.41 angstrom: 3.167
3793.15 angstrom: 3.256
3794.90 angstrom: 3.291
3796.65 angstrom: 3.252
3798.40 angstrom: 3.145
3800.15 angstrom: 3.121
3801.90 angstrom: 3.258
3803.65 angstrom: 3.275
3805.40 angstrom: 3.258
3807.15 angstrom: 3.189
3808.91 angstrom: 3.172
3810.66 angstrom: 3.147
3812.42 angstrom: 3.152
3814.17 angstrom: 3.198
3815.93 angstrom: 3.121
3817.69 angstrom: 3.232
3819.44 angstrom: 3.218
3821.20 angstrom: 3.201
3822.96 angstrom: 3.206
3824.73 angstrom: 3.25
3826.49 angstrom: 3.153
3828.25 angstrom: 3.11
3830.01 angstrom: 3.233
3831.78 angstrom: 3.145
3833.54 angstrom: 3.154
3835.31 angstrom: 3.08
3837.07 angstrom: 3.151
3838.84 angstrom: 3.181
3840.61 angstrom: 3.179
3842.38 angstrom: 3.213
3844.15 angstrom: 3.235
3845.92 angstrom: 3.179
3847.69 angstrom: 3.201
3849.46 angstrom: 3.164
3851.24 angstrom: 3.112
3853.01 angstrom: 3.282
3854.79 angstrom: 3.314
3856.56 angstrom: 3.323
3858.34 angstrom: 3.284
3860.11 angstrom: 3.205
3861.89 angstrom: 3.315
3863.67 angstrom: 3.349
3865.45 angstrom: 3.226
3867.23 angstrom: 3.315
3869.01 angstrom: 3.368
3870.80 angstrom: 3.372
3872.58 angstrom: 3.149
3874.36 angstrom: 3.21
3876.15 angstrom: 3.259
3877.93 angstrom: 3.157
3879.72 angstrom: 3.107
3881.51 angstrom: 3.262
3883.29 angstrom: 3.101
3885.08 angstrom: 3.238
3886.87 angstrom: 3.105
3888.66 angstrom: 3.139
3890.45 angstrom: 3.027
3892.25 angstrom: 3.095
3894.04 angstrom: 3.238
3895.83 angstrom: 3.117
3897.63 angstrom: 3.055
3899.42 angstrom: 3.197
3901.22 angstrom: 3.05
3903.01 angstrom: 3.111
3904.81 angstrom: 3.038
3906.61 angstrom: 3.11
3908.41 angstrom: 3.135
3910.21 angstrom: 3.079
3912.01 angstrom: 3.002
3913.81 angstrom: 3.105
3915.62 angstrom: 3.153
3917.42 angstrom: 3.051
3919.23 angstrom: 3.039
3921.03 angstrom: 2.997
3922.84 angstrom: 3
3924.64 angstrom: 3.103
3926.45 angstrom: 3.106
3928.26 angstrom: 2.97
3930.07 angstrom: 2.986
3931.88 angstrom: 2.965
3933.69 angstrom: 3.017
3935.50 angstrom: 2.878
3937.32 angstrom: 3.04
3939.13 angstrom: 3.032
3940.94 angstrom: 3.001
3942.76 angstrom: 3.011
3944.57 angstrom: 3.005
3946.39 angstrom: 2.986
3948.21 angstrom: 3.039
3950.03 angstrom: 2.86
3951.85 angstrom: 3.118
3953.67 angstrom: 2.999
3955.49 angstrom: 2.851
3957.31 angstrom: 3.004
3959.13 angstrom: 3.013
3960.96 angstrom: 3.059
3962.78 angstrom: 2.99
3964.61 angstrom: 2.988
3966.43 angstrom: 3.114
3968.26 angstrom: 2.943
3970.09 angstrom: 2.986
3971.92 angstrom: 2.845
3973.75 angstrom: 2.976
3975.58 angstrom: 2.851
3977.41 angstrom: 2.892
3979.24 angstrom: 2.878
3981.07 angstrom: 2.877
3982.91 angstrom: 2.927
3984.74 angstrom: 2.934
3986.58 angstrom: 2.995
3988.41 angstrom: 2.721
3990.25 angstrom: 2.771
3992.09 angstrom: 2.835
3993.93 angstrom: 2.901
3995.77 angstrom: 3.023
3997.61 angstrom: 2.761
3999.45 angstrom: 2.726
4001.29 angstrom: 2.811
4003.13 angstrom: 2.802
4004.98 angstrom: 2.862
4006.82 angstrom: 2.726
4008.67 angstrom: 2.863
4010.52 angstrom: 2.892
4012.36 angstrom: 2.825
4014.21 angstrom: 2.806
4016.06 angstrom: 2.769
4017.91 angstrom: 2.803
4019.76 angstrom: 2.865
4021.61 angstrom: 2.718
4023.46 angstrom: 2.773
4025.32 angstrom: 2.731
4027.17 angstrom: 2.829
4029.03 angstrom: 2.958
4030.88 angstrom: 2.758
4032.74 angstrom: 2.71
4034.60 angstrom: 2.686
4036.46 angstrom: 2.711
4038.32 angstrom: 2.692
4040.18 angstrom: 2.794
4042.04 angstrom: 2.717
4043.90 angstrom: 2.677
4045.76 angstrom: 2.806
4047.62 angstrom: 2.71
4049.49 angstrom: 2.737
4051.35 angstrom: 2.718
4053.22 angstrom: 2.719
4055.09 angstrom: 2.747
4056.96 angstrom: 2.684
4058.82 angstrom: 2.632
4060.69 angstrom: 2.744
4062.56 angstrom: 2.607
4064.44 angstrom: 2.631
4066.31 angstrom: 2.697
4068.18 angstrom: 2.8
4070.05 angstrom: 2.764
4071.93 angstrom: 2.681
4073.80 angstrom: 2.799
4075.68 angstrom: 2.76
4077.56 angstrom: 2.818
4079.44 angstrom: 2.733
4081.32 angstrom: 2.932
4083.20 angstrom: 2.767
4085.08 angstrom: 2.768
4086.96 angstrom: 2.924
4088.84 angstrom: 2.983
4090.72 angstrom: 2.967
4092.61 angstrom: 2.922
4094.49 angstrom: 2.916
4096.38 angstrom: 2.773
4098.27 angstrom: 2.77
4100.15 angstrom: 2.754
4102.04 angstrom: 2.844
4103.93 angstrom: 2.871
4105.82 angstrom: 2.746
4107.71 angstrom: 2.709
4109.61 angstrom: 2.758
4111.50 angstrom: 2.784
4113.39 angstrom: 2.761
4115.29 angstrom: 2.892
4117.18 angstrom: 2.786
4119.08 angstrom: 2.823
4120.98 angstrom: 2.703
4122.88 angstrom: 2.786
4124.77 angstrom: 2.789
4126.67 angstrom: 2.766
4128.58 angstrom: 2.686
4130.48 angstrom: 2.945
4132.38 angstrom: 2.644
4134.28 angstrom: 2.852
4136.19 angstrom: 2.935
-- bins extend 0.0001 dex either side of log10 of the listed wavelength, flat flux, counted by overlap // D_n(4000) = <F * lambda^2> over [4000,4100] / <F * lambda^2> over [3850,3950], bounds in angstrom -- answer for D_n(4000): 1.0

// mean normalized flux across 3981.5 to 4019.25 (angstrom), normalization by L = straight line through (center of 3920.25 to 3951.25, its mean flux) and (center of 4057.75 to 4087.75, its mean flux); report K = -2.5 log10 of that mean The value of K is 0.017 mag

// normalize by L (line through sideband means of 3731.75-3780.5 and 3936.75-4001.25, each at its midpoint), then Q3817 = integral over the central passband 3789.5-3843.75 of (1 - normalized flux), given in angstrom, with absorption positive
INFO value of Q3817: 1.2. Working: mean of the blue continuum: 3.4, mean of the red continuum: 2.94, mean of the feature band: 3.19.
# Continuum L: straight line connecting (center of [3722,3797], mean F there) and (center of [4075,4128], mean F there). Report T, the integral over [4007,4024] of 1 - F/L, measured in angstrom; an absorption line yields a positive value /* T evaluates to 0.87 angstrom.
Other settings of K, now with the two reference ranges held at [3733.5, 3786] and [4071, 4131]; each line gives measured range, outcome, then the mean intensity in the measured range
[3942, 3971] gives 0.02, 3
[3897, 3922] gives 0.02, 3.08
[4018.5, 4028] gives 0.06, 2.78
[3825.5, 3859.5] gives 0.02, 3.2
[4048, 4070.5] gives 0.07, 2.71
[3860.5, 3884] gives -0.02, 3.25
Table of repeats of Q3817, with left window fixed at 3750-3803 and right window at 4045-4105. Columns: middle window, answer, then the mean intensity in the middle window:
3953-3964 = 0.01 angstrom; 2.99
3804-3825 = 0.34 angstrom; 3.2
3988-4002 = 0.49 angstrom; 2.82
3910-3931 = 0.07 angstrom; 3.05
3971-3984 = 0.28 angstrom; 2.89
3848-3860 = -0.25 angstrom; 3.24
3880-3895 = -0.15 angstrom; 3.15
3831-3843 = 0.19 angstrom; 3.16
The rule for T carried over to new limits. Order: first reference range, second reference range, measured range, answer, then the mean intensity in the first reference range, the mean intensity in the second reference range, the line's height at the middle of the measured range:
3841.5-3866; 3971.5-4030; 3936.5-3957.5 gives 0.0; 3.24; 2.84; 2.99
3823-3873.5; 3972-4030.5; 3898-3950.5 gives -0.1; 3.22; 2.84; 3.03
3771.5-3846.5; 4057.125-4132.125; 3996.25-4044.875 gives 2.0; 3.22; 2.79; 2.9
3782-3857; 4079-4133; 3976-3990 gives 0.5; 3.21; 2.81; 2.98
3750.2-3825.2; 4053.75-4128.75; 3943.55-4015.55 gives 1.4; 3.28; 2.78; 2.97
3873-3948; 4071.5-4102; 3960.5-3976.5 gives 0.2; 3.08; 2.83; 3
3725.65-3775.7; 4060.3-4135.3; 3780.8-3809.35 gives 0.9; 3.44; 2.79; 3.36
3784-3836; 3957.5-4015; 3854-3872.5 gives -1.1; 3.21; 2.89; 3.11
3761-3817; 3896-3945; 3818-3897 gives -1.4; 3.26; 3.05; 3.15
